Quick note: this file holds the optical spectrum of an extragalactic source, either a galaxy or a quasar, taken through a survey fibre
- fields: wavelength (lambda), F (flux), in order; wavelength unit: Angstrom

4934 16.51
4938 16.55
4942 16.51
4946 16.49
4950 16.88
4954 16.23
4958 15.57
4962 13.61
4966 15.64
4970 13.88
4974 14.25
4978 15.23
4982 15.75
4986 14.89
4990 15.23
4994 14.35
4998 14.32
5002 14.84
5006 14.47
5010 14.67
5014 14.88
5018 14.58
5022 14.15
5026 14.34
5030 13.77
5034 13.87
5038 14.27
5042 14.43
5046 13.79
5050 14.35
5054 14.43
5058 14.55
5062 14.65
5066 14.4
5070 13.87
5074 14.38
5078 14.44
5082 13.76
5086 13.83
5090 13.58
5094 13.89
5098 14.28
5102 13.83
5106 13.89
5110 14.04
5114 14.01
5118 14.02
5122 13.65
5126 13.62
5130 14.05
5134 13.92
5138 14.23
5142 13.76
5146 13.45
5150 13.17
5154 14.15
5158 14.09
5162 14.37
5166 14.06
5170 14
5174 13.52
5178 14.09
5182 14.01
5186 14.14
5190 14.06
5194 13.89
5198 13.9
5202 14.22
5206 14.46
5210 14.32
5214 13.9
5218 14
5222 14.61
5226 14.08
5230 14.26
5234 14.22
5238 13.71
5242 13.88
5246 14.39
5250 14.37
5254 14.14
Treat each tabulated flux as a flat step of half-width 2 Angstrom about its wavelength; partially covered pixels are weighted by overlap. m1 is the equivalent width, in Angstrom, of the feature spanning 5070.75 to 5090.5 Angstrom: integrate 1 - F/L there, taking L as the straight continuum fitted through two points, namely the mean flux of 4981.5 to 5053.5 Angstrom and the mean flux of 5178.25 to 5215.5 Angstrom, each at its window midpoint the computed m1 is 0.4 Angstrom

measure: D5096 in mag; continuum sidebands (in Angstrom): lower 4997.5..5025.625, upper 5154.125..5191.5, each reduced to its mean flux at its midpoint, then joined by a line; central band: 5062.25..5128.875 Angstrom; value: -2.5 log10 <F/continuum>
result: 0.02 mag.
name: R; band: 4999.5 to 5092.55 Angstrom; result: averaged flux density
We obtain 14.3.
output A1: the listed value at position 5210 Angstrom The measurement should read 14.32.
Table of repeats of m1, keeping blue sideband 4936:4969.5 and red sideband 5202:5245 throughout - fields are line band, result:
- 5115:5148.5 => 2.0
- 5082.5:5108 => 1.8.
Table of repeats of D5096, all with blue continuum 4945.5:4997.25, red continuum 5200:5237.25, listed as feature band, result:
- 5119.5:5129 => 0.07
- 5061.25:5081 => 0.04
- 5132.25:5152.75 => 0.06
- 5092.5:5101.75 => 0.05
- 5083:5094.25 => 0.07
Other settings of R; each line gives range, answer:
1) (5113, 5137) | 13.9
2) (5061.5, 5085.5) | 14.2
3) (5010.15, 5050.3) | 14.3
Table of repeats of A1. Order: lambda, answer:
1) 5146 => 13.45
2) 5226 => 14.08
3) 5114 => 14.01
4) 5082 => 13.76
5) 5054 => 14.43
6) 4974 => 14.25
